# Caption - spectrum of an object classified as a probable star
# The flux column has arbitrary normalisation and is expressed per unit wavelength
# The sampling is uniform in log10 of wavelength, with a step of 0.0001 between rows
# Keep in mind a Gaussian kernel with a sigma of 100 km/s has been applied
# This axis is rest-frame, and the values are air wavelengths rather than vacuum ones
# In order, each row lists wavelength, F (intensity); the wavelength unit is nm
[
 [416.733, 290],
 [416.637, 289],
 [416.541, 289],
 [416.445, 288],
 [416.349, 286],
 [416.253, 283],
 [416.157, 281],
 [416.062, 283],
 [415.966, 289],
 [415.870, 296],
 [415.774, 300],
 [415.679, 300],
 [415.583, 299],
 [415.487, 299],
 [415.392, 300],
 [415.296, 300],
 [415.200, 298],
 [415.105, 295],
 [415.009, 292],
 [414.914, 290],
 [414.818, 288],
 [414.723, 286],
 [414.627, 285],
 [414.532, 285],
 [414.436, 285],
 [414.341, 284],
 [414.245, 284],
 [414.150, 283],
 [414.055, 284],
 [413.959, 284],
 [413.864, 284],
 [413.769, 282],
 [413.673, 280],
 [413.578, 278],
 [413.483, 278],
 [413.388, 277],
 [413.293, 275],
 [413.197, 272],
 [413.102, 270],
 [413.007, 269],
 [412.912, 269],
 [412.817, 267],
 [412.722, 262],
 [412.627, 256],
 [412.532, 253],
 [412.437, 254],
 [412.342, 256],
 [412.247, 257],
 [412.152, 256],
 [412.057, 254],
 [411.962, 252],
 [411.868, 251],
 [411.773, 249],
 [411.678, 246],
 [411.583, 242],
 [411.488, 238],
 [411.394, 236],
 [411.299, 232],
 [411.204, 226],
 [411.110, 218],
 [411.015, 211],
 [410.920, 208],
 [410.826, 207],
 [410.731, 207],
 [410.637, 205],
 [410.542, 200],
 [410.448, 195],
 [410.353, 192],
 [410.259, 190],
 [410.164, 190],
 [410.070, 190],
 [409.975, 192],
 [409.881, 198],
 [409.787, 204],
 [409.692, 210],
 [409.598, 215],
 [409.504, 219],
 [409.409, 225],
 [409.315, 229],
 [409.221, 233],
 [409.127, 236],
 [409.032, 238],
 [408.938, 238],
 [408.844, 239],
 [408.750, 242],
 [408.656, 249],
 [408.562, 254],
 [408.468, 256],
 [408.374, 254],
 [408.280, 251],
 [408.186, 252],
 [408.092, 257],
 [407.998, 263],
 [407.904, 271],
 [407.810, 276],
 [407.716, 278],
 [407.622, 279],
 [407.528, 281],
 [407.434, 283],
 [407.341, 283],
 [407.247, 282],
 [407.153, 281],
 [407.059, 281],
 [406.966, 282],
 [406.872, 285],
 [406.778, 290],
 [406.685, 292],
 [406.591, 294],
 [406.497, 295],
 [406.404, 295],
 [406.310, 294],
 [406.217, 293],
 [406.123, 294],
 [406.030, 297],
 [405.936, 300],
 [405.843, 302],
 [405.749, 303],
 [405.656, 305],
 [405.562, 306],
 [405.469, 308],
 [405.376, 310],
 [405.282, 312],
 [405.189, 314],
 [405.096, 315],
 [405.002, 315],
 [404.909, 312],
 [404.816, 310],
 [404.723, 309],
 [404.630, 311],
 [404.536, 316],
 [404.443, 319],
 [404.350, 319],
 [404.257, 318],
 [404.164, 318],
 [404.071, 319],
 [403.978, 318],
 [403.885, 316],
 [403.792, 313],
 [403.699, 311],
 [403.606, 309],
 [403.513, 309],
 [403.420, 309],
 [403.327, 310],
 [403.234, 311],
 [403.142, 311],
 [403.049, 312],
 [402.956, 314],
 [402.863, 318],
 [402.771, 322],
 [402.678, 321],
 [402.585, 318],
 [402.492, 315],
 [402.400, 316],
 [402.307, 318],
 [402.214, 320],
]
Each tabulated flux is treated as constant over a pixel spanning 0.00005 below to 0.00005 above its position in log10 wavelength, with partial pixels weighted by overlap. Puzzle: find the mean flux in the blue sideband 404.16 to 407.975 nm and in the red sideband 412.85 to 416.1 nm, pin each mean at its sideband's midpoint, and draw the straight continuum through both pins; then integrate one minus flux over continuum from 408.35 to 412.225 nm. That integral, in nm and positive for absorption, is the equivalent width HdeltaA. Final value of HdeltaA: 0.89 nm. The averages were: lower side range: 298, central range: 225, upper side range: 286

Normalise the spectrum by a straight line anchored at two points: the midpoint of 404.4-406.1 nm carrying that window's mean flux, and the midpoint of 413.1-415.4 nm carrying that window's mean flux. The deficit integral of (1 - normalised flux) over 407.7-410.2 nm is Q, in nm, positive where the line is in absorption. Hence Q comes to 0.53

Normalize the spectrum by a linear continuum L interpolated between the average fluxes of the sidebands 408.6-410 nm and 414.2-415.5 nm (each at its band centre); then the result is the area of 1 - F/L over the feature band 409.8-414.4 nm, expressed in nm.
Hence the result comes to 0.261 nm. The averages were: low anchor 225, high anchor 291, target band 245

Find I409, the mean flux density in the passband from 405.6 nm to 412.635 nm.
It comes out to 250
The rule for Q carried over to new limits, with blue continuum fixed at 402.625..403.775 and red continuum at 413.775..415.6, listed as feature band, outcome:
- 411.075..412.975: 0.295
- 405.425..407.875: 0.124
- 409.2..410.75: 0.488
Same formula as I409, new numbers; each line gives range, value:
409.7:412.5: 223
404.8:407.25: 299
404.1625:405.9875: 311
